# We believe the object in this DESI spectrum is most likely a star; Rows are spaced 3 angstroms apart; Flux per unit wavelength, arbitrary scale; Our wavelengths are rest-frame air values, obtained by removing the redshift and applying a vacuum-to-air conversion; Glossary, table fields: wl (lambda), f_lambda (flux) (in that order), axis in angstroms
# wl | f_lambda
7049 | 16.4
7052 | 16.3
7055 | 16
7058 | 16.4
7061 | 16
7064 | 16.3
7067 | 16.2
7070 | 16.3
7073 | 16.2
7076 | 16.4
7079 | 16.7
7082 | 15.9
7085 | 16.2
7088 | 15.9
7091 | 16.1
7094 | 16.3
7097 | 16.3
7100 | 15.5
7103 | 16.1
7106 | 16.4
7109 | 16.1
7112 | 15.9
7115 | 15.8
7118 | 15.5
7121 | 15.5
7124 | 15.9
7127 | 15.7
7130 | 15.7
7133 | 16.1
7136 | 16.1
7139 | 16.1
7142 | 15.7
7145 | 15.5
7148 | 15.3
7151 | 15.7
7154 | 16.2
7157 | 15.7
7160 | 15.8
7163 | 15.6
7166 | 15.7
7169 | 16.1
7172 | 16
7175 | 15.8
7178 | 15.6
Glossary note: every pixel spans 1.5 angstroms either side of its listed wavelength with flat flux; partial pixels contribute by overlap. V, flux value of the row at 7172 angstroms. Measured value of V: 16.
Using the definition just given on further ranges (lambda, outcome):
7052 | 16.3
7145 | 15.5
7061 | 16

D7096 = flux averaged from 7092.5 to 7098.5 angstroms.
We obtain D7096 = 16.3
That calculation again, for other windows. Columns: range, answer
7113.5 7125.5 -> 15.7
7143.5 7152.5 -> 15.5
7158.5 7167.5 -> 15.7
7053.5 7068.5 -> 16.2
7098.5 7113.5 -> 16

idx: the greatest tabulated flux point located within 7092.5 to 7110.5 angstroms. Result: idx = 16.4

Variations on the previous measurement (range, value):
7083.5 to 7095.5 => 16.3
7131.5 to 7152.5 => 16.1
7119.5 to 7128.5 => 15.9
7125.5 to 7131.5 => 15.7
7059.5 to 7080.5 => 16.7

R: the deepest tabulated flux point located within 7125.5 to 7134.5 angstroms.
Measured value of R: 15.7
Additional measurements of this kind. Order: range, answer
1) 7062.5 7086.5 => 15.9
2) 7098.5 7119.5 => 15.5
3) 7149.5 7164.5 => 15.6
